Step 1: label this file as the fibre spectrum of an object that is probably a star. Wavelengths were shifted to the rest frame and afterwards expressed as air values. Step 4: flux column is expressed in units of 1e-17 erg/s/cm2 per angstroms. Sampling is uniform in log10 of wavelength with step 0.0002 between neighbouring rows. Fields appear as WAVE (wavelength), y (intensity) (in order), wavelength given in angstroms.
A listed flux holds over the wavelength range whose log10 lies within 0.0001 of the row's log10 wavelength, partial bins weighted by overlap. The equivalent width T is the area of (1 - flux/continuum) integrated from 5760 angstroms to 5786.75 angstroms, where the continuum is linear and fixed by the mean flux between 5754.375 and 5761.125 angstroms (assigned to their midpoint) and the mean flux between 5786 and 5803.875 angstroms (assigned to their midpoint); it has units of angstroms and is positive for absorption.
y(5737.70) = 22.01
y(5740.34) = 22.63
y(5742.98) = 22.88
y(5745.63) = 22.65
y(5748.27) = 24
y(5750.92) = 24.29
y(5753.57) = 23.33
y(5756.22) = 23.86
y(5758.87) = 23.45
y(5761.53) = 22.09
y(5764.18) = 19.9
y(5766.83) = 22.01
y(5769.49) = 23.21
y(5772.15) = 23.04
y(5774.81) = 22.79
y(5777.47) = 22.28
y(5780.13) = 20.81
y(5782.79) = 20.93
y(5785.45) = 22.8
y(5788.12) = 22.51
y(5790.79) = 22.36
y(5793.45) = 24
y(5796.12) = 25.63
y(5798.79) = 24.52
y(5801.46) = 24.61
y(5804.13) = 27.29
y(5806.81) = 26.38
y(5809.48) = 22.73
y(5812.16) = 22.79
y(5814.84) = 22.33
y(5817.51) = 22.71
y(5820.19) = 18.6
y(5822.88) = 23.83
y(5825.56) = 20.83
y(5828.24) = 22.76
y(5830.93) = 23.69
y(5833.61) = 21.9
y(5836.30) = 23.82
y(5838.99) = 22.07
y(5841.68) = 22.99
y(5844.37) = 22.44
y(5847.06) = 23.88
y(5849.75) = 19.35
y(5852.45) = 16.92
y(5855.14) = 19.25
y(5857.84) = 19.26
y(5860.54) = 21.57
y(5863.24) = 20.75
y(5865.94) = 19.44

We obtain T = 1.9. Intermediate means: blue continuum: 23.4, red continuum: 24.1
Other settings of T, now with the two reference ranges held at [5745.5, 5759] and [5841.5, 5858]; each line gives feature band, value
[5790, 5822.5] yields -2.58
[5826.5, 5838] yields -1.01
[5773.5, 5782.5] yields 0.40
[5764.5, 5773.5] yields 0.28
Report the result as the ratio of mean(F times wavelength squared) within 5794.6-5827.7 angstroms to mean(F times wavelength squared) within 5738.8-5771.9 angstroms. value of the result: 1.0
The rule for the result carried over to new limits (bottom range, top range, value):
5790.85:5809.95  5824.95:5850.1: 0.91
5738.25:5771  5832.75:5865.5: 0.96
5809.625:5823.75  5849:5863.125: 0.89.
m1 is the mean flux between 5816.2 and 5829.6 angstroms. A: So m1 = 21.7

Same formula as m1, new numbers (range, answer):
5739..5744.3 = 22.8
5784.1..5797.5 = 23.5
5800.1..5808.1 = 26.1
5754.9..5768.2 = 22.3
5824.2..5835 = 22.3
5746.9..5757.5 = 23.9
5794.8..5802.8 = 24.9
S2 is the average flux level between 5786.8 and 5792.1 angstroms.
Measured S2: 22.4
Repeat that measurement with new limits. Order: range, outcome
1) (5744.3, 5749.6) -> 23.3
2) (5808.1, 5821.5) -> 21.9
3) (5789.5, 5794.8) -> 23.2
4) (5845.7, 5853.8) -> 20.1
